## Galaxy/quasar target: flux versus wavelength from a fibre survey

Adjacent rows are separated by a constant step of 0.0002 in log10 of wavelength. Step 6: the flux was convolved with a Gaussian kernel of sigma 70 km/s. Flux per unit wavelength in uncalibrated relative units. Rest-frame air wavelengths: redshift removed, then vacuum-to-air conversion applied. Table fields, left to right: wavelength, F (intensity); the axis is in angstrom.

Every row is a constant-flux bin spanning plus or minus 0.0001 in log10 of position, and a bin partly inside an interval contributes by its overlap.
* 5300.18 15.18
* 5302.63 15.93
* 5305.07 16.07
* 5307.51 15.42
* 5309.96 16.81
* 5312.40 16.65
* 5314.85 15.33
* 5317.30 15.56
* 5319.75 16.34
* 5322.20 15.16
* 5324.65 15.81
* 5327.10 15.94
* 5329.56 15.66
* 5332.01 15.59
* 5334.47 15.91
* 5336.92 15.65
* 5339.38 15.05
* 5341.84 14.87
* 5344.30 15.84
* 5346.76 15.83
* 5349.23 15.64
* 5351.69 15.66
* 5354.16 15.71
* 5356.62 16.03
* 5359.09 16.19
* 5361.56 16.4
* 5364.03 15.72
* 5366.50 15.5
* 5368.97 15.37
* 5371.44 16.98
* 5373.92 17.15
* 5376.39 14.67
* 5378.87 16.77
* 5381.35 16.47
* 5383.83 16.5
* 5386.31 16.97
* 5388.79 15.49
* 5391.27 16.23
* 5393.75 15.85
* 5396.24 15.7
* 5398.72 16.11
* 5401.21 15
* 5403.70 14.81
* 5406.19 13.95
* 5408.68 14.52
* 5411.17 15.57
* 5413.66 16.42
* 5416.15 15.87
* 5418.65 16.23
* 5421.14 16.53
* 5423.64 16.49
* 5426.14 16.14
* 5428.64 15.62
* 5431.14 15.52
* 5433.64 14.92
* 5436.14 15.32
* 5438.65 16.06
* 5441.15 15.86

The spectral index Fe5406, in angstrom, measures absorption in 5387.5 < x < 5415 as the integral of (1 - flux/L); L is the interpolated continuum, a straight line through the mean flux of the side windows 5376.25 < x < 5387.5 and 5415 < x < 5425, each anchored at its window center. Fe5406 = 1.5 angstrom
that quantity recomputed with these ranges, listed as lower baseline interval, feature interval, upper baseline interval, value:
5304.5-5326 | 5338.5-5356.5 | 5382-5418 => 0.3 angstrom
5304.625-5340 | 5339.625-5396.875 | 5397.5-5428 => -0.9 angstrom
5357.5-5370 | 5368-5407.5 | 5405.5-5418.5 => -0.6 angstrom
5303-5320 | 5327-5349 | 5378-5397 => 0.7 angstrom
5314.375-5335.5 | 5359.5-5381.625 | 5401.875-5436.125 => -0.7 angstrom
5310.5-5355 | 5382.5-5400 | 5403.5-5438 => -0.5 angstrom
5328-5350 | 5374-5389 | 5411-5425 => -0.3 angstrom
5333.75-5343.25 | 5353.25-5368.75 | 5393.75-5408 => -0.6 angstrom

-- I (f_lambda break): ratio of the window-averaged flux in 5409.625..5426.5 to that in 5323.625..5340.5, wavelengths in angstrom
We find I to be 1.0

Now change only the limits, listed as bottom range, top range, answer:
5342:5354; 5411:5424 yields 1.04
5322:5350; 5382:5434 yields 1.01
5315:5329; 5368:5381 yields 1.03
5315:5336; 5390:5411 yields 0.97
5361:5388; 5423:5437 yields 0.97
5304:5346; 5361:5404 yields 1.02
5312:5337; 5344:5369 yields 1.00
